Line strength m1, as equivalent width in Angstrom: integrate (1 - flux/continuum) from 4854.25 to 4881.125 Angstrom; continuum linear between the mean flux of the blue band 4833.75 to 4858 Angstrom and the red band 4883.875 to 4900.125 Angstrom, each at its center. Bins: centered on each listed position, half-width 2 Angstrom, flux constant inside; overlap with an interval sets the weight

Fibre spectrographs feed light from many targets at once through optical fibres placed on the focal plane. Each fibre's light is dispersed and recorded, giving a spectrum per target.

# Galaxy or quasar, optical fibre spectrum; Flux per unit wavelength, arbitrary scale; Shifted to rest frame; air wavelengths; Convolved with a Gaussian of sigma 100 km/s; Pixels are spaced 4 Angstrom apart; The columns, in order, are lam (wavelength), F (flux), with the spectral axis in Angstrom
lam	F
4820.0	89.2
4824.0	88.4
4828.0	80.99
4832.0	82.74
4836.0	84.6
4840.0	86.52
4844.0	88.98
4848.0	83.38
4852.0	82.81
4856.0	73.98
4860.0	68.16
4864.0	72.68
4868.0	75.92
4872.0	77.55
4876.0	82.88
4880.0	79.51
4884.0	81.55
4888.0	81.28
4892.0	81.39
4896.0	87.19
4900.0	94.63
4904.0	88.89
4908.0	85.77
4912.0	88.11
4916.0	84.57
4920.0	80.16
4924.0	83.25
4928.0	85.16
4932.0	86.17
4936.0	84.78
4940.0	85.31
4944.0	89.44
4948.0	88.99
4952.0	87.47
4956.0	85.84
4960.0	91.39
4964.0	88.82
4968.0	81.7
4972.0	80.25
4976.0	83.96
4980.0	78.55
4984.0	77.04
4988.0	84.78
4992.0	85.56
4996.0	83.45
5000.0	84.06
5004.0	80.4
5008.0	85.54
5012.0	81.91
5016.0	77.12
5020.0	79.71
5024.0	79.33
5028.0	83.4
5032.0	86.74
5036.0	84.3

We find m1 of 2.63 Angstrom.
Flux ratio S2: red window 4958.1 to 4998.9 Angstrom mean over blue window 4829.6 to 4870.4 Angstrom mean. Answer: 1.0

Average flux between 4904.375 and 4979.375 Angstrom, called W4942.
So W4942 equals 85.6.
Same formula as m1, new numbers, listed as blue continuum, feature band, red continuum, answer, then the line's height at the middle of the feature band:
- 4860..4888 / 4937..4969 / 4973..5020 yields -2.8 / 80.5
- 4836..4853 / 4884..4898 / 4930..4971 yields 0.5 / 86.1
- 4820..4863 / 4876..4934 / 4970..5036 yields -1.9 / 82.1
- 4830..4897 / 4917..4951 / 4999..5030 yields -1.9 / 80.9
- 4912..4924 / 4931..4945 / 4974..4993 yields -0.6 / 83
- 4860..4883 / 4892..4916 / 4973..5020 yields -2.9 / 78.3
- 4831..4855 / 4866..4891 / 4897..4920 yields 1.8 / 86.2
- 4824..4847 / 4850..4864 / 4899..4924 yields 1.8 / 85.4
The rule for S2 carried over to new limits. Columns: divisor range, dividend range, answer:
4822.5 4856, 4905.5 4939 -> 1.01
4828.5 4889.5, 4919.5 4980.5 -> 1.06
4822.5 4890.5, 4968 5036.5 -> 1.02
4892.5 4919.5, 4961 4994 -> 0.95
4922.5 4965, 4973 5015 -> 0.95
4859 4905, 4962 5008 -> 1.02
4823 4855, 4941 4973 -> 1.03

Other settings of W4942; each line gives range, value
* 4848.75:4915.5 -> 81.5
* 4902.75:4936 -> 85.1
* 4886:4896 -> 82.5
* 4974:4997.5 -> 82.2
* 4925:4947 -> 86.2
